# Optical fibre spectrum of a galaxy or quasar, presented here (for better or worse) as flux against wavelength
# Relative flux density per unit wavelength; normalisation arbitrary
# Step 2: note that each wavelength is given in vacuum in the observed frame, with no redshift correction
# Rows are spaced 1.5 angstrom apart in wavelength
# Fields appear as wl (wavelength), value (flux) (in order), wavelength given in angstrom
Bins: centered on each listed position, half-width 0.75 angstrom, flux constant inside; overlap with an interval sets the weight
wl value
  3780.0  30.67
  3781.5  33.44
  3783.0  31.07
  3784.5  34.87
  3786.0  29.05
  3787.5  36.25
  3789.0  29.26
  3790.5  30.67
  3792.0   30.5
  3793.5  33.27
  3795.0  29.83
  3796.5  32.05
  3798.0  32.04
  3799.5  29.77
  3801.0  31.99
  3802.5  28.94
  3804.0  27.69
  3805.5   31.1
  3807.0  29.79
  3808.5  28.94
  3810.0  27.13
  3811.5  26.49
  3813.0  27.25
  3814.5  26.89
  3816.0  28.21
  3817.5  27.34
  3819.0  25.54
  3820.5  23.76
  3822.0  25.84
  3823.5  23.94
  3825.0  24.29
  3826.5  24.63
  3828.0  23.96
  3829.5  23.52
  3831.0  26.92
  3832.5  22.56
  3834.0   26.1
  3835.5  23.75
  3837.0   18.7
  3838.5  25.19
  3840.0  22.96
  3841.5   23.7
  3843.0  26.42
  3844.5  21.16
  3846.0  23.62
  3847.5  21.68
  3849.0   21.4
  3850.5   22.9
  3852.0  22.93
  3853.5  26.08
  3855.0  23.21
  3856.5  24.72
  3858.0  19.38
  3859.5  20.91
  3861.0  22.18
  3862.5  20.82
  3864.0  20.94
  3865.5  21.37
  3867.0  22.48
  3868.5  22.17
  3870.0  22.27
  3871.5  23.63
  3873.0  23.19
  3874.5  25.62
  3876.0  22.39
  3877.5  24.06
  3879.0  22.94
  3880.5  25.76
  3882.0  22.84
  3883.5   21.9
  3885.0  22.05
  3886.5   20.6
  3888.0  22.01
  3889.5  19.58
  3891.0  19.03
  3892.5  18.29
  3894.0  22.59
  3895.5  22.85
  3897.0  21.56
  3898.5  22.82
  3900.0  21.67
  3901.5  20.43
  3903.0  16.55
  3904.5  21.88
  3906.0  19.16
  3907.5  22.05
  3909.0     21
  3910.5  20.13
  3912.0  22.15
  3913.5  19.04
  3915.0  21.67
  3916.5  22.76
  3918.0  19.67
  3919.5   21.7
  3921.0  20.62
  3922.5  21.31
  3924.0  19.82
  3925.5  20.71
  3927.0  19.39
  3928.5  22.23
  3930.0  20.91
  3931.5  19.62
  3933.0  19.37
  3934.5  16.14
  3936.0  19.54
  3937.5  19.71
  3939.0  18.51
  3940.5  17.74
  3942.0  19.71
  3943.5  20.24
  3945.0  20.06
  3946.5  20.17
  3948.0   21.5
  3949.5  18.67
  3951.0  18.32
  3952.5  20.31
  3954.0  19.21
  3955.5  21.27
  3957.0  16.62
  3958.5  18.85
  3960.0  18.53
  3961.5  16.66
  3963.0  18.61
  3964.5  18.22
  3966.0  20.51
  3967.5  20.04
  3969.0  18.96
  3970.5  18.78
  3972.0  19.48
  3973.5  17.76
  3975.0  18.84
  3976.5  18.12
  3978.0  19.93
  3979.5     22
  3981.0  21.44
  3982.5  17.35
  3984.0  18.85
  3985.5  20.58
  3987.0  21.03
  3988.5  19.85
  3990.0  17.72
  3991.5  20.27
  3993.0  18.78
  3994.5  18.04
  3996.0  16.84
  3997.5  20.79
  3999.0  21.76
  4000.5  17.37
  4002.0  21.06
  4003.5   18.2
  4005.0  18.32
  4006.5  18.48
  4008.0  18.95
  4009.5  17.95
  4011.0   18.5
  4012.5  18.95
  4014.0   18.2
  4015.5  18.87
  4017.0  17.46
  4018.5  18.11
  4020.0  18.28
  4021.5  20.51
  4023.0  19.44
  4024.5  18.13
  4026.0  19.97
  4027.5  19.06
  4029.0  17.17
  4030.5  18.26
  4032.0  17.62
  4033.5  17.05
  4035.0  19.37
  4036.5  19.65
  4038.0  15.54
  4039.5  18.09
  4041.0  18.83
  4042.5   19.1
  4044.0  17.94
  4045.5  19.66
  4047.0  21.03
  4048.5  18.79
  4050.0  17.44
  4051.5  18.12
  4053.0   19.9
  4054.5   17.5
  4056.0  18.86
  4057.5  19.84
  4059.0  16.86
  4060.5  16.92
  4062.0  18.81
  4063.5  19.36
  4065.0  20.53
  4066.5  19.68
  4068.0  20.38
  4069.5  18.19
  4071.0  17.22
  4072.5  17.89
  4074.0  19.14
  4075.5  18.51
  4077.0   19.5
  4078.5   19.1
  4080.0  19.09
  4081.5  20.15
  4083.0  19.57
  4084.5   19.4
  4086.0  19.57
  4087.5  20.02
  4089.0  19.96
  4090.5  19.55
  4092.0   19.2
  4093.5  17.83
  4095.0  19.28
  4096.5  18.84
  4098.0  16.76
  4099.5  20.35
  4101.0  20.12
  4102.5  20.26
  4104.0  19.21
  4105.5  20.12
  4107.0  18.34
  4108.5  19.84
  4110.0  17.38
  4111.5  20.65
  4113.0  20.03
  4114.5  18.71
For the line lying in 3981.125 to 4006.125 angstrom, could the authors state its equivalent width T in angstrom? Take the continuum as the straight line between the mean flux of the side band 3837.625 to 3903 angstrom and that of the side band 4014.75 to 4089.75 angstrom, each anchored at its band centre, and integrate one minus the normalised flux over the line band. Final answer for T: 0.90 angstrom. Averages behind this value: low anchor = 22.4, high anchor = 18.8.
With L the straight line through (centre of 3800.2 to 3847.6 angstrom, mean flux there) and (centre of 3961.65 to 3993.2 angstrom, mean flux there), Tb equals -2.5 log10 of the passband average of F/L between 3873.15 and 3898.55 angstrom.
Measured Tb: 0.046 mag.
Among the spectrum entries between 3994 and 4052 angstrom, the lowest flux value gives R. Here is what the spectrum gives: 15.54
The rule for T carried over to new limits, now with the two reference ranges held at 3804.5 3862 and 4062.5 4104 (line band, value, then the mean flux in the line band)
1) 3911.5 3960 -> 5.45 angstrom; 19.9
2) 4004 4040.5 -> 3.78 angstrom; 18.4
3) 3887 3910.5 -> 2.49 angstrom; 20.7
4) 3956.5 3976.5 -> 2.88 angstrom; 18.6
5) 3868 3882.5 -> 0.11 angstrom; 23.5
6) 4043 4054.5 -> 0.63 angstrom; 18.9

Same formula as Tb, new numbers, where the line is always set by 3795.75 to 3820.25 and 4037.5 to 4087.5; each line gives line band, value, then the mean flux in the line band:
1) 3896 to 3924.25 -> 0.18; 20.9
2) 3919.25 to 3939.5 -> 0.20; 19.9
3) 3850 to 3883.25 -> 0.16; 22.8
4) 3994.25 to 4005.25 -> 0.12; 19.1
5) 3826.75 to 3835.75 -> 0.14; 24.5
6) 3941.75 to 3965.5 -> 0.20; 19.2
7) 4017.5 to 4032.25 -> 0.09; 18.7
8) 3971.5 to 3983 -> 0.14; 19.4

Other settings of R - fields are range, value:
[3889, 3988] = 16.14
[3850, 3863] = 19.38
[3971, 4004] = 16.84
